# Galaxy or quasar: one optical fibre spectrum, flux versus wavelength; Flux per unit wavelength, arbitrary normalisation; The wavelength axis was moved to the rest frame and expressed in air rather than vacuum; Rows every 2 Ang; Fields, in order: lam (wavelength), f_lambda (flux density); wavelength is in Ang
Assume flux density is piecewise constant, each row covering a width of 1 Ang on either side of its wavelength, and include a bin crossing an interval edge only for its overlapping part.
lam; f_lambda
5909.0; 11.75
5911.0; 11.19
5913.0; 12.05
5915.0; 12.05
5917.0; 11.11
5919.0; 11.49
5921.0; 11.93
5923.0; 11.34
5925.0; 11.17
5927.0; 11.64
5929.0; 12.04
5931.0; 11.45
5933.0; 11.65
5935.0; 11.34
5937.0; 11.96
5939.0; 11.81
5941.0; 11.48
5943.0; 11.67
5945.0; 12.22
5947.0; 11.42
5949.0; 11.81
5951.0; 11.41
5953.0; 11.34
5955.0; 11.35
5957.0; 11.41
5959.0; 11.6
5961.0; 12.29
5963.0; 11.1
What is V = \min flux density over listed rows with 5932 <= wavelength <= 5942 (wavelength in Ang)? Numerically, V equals 11.34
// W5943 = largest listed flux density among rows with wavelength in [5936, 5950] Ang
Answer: 12.22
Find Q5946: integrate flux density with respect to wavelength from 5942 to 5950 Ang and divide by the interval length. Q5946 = 11.8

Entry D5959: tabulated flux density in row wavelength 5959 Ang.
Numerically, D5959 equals 11.6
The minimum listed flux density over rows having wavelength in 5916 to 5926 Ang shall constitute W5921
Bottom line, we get 11.11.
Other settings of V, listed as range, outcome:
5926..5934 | 11.45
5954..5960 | 11.35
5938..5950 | 11.42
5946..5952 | 11.41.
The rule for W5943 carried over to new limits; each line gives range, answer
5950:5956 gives 11.41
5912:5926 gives 12.05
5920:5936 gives 12.04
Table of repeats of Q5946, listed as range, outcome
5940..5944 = 11.6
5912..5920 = 11.7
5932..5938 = 11.7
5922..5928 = 11.4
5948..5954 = 11.5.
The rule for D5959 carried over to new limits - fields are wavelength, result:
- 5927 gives 11.64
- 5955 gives 11.35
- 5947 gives 11.42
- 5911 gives 11.19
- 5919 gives 11.49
